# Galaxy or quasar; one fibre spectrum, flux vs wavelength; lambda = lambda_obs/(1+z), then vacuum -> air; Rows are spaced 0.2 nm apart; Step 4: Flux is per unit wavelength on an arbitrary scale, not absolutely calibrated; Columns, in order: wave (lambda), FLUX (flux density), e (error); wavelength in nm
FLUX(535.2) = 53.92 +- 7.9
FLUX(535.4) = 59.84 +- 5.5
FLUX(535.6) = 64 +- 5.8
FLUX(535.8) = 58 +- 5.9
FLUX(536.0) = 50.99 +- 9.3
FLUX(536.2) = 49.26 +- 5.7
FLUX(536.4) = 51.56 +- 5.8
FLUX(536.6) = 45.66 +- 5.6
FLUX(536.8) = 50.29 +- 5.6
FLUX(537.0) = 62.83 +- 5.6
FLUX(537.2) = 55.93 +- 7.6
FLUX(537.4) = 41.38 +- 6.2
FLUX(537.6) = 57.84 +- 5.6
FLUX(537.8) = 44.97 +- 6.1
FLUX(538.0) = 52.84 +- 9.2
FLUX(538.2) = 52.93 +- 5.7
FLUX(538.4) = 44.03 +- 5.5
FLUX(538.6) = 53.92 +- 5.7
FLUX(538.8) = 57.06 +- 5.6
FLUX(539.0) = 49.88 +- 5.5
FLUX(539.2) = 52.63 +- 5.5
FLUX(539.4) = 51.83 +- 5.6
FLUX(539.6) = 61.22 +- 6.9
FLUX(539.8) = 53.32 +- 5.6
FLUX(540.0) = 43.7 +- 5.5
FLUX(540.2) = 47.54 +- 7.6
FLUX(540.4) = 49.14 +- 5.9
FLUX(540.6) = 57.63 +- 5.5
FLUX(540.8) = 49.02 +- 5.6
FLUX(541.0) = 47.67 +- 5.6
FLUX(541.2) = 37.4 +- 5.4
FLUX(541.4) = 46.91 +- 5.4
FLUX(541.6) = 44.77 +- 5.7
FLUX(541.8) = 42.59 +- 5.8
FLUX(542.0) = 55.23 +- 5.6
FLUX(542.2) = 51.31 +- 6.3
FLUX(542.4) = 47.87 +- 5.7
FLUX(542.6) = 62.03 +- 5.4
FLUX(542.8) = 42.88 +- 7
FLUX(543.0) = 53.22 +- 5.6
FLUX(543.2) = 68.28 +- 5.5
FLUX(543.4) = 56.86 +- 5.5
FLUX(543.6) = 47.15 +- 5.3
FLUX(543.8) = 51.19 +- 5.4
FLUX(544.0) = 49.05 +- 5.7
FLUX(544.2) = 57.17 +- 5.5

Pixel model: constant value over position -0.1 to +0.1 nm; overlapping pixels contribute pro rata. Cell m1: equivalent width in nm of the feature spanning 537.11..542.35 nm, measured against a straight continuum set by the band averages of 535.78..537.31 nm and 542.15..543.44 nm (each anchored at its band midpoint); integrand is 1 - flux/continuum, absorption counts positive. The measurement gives 0.35 nm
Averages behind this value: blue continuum 52.7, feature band 50.1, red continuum 54.7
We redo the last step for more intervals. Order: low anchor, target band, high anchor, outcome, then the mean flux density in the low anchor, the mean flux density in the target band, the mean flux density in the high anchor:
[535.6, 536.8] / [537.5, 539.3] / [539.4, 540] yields 0.05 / 52.1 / 51.8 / 54.1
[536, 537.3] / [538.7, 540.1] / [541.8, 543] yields -0.03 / 52.5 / 52.8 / 51.2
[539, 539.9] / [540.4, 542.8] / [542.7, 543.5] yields 0.25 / 54.2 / 49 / 55.3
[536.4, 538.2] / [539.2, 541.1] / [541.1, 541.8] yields -0.23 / 51.6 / 51.3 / 43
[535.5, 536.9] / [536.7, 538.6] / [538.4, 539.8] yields 0.06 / 52.8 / 51.6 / 53.6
